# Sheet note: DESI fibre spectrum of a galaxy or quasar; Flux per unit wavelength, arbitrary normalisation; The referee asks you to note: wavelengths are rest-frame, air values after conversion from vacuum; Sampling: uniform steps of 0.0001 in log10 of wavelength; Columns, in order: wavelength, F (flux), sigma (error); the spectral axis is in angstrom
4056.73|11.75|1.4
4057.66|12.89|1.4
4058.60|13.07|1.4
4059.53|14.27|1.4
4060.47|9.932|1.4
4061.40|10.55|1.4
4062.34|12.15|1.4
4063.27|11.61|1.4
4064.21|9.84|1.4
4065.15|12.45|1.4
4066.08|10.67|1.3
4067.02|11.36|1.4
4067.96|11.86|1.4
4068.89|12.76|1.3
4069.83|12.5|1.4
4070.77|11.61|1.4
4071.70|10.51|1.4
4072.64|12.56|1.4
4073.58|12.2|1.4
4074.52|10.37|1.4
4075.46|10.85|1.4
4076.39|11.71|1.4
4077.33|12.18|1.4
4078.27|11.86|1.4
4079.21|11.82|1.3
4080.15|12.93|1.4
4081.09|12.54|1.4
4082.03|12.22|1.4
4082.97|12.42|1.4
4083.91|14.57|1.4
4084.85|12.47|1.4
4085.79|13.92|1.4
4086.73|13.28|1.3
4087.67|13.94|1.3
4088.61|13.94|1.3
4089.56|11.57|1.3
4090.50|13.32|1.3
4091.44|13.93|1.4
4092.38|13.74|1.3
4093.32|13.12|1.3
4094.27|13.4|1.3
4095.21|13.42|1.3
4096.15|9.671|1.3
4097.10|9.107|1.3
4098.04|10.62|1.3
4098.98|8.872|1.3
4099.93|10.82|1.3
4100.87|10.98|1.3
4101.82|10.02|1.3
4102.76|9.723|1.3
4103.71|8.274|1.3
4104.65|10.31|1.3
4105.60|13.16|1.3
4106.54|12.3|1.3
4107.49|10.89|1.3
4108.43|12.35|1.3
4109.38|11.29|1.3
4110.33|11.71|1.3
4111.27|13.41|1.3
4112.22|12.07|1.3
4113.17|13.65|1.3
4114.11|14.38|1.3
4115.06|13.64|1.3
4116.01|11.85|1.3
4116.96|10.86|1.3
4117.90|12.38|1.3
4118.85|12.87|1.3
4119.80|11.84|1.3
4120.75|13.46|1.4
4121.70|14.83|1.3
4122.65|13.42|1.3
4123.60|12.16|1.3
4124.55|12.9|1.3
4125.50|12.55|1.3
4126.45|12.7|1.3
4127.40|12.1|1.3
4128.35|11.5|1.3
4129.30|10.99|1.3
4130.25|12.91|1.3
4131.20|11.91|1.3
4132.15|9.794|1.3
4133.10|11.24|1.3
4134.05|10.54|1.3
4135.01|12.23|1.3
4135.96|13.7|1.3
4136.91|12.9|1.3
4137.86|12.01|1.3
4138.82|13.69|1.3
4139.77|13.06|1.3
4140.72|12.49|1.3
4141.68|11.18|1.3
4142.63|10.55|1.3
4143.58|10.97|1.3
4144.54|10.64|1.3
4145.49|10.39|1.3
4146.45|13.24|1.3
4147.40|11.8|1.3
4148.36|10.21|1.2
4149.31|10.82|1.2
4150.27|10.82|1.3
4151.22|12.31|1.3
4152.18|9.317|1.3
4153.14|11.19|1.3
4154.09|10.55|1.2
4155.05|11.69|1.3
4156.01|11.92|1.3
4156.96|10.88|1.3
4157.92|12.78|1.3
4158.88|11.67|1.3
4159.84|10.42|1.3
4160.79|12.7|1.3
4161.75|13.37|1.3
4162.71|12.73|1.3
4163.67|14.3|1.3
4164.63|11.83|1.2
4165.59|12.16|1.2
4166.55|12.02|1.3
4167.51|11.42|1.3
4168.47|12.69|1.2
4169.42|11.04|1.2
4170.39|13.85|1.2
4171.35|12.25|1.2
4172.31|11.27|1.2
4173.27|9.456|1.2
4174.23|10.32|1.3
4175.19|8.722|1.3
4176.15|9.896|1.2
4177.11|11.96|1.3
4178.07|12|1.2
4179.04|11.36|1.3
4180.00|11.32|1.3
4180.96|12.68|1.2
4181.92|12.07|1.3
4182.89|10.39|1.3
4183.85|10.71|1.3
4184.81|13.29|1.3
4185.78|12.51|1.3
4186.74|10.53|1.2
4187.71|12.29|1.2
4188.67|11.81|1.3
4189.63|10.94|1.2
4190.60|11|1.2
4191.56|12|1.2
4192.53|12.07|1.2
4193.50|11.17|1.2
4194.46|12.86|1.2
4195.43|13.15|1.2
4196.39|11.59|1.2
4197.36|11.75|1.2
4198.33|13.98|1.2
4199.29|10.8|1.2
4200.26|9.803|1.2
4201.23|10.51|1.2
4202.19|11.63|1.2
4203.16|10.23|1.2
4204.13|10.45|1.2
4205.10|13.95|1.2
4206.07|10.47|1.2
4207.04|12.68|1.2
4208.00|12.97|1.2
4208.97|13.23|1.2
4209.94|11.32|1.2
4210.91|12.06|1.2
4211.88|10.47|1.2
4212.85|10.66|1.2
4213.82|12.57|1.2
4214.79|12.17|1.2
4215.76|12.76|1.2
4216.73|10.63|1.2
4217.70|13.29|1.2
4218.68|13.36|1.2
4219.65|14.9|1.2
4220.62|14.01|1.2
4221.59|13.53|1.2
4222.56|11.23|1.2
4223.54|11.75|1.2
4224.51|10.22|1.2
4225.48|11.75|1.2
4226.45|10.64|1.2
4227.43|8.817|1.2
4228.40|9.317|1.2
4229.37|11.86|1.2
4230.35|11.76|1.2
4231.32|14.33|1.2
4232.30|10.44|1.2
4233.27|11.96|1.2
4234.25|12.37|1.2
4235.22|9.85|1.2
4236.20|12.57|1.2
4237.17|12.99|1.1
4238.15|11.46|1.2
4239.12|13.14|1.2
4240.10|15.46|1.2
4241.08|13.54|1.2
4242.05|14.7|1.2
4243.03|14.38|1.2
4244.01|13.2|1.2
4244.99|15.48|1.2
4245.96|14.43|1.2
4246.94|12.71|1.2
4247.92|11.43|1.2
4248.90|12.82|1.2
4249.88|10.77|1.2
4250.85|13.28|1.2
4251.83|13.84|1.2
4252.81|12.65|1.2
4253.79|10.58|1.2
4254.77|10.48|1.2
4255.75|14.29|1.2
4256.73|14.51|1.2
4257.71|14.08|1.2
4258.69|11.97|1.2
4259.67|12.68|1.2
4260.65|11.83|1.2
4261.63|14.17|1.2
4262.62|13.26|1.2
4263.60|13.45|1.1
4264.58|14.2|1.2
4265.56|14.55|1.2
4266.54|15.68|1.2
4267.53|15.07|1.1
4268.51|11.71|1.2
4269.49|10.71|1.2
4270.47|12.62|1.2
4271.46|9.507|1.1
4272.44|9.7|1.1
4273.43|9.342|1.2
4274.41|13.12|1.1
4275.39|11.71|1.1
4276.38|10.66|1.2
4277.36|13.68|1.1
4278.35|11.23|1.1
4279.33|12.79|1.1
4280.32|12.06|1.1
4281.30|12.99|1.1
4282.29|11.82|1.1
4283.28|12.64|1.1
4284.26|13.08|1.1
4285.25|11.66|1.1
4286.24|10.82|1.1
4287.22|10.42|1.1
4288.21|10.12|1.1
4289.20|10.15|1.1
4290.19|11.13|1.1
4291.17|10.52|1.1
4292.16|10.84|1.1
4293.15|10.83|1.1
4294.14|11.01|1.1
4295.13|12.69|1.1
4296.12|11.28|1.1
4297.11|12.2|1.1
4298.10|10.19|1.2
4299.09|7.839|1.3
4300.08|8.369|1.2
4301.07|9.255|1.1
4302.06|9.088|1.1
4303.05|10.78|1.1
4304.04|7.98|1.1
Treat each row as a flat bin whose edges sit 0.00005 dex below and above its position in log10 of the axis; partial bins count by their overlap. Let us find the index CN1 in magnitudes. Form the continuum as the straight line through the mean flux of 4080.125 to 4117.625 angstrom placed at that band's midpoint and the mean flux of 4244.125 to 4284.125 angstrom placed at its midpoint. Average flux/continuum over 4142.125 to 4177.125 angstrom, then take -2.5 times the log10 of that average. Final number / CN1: 0.077 mag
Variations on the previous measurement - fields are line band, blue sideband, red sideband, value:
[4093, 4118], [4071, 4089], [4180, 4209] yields 0.07 mag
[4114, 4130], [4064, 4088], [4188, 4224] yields -0.04 mag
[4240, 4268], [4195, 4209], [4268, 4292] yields -0.16 mag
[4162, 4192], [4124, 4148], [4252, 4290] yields 0.03 mag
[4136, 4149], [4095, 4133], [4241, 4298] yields 0.00 mag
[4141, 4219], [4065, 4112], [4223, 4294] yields 0.04 mag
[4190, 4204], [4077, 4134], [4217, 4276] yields 0.08 mag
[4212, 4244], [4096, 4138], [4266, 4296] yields -0.05 mag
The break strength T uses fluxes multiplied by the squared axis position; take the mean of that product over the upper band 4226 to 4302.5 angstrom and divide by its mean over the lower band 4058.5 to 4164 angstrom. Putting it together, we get 1.08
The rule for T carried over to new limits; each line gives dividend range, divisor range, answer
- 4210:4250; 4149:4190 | 1.10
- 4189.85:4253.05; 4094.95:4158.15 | 1.09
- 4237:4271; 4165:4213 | 1.17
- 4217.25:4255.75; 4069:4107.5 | 1.12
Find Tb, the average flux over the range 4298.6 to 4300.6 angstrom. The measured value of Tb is 8.12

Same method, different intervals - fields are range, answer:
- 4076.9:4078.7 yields 12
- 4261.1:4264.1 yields 13.6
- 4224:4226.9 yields 10.9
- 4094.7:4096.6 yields 11.6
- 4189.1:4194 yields 11.4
